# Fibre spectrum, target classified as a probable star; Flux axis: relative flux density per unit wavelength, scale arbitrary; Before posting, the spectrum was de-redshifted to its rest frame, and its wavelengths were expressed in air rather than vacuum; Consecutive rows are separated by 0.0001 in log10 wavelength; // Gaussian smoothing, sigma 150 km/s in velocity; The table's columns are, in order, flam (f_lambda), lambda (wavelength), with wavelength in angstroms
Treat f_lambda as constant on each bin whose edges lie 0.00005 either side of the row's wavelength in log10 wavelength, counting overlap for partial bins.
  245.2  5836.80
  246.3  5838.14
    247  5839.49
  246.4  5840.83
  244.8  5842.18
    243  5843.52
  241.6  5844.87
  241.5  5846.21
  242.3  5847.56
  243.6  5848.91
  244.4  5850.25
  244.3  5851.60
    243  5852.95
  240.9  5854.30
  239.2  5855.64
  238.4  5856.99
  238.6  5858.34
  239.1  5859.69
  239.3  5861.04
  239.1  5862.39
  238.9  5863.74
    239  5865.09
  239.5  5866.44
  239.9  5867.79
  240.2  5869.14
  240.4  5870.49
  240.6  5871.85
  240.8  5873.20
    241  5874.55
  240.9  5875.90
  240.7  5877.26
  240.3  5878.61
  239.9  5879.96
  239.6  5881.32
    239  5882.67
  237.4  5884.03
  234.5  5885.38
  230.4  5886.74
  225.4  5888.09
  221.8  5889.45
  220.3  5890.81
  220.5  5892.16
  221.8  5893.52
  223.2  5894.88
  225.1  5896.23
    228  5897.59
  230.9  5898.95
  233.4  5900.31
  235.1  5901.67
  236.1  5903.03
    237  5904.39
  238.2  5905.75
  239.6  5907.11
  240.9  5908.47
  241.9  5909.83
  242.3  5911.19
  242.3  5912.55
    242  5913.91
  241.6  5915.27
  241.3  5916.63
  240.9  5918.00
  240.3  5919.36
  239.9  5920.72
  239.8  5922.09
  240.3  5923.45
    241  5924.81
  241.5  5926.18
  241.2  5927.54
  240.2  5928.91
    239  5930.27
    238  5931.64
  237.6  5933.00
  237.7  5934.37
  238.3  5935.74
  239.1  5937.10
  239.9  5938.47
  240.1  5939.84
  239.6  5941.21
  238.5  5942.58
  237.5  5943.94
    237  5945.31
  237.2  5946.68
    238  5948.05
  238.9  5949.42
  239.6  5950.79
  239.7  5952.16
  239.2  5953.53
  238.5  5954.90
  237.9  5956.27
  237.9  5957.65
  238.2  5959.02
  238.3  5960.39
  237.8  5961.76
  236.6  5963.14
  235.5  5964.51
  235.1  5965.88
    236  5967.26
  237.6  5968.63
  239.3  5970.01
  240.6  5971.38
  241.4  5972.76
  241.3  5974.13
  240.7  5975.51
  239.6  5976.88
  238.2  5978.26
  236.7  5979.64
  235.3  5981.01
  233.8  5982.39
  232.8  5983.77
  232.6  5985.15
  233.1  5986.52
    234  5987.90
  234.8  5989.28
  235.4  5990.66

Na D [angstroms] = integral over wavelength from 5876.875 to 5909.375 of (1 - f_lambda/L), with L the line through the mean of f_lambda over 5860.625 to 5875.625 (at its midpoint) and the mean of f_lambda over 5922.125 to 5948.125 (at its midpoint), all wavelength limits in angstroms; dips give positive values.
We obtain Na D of 1.0 angstroms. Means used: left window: 240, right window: 239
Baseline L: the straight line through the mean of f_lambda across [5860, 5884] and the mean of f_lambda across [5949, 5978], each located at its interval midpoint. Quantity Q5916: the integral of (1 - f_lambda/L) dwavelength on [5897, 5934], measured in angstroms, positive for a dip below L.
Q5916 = 0.0 angstroms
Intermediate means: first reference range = 240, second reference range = 239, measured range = 239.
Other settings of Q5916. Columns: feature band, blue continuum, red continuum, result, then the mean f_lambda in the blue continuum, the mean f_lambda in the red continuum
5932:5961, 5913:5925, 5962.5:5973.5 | 0.09 angstroms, 241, 238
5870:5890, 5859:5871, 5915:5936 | 0.23 angstroms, 240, 240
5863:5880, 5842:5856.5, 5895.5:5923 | 0.05 angstroms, 243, 238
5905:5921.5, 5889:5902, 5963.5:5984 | -0.90 angstroms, 226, 238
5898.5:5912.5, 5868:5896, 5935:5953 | -0.13 angstroms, 234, 239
